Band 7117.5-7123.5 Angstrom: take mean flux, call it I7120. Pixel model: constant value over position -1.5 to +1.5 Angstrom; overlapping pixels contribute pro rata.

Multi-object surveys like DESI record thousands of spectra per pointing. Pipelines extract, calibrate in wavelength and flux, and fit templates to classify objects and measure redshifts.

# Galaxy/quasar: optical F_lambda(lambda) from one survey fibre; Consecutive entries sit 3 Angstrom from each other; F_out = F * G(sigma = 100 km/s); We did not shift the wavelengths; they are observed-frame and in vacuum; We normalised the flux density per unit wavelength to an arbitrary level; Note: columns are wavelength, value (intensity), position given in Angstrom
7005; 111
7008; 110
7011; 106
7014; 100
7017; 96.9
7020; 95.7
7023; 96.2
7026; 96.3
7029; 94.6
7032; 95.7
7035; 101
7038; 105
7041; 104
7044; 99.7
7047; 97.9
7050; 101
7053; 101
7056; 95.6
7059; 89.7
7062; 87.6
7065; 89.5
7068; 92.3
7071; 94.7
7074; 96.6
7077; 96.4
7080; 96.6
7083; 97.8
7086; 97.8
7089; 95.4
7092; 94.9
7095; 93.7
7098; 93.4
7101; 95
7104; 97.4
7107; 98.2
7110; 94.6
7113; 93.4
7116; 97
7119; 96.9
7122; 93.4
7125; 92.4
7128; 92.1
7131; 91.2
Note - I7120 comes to 95.2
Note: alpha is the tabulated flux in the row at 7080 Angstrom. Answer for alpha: 96.6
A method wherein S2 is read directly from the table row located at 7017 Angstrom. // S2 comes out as 96.9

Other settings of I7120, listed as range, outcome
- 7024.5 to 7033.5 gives 95.5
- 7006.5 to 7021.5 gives 102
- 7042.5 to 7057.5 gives 99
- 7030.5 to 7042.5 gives 101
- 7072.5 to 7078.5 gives 96.5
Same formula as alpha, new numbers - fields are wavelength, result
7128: 92.1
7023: 96.2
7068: 92.3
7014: 100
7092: 94.9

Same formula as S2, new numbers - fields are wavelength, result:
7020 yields 95.7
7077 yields 96.4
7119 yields 96.9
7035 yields 101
